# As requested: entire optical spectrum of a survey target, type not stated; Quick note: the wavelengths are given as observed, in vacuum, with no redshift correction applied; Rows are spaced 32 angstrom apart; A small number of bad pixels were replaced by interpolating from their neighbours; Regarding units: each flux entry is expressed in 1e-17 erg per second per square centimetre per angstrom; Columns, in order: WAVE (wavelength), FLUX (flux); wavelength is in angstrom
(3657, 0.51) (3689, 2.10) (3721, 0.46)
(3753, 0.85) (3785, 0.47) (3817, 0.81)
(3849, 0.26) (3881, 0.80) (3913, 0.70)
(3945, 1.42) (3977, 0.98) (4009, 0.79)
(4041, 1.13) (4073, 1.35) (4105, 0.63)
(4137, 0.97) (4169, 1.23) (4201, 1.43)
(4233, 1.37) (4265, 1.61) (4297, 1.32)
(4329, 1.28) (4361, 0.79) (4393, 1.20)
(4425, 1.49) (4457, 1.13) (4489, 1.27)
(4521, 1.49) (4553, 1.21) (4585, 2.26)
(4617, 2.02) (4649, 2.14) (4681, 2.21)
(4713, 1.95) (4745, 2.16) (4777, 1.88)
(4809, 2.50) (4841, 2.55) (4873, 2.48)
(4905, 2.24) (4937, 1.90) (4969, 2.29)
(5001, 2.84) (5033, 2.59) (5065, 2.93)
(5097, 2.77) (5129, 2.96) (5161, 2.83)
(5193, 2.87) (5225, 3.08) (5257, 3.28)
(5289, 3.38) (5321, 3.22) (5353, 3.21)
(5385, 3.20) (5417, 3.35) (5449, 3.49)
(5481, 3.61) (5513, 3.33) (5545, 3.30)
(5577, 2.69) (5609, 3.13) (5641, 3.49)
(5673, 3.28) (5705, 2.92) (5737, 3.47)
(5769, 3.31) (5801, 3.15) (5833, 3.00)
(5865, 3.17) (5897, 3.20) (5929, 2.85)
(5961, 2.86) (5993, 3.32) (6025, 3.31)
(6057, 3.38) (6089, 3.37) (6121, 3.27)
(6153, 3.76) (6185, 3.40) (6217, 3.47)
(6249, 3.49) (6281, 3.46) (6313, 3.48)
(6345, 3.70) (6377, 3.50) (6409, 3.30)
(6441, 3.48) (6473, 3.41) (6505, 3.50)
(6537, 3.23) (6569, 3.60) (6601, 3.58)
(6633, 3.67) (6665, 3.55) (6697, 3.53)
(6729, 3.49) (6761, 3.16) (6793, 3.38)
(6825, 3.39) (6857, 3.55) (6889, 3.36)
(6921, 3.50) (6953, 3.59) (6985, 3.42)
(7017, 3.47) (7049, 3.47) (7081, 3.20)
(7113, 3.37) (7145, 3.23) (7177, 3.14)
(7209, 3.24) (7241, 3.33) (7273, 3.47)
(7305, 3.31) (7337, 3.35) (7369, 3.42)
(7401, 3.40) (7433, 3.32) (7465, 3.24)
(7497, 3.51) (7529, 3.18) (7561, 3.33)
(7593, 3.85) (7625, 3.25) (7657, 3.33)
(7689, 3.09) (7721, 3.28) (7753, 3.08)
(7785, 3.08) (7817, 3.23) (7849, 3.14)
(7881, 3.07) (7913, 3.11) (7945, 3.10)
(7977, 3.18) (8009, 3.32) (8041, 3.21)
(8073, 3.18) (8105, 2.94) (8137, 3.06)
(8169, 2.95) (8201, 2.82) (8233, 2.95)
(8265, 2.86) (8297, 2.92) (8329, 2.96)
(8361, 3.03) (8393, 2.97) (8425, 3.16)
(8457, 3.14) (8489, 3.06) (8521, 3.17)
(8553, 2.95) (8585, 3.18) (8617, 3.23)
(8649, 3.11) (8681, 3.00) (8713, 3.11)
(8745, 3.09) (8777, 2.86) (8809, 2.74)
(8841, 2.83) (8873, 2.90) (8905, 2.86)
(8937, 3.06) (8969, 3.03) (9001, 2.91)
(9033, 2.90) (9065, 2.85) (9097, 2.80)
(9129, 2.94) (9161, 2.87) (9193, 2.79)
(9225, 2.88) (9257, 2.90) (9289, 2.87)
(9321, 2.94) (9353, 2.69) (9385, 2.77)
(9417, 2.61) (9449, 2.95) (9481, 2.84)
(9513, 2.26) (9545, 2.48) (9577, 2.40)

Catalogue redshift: 0.147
